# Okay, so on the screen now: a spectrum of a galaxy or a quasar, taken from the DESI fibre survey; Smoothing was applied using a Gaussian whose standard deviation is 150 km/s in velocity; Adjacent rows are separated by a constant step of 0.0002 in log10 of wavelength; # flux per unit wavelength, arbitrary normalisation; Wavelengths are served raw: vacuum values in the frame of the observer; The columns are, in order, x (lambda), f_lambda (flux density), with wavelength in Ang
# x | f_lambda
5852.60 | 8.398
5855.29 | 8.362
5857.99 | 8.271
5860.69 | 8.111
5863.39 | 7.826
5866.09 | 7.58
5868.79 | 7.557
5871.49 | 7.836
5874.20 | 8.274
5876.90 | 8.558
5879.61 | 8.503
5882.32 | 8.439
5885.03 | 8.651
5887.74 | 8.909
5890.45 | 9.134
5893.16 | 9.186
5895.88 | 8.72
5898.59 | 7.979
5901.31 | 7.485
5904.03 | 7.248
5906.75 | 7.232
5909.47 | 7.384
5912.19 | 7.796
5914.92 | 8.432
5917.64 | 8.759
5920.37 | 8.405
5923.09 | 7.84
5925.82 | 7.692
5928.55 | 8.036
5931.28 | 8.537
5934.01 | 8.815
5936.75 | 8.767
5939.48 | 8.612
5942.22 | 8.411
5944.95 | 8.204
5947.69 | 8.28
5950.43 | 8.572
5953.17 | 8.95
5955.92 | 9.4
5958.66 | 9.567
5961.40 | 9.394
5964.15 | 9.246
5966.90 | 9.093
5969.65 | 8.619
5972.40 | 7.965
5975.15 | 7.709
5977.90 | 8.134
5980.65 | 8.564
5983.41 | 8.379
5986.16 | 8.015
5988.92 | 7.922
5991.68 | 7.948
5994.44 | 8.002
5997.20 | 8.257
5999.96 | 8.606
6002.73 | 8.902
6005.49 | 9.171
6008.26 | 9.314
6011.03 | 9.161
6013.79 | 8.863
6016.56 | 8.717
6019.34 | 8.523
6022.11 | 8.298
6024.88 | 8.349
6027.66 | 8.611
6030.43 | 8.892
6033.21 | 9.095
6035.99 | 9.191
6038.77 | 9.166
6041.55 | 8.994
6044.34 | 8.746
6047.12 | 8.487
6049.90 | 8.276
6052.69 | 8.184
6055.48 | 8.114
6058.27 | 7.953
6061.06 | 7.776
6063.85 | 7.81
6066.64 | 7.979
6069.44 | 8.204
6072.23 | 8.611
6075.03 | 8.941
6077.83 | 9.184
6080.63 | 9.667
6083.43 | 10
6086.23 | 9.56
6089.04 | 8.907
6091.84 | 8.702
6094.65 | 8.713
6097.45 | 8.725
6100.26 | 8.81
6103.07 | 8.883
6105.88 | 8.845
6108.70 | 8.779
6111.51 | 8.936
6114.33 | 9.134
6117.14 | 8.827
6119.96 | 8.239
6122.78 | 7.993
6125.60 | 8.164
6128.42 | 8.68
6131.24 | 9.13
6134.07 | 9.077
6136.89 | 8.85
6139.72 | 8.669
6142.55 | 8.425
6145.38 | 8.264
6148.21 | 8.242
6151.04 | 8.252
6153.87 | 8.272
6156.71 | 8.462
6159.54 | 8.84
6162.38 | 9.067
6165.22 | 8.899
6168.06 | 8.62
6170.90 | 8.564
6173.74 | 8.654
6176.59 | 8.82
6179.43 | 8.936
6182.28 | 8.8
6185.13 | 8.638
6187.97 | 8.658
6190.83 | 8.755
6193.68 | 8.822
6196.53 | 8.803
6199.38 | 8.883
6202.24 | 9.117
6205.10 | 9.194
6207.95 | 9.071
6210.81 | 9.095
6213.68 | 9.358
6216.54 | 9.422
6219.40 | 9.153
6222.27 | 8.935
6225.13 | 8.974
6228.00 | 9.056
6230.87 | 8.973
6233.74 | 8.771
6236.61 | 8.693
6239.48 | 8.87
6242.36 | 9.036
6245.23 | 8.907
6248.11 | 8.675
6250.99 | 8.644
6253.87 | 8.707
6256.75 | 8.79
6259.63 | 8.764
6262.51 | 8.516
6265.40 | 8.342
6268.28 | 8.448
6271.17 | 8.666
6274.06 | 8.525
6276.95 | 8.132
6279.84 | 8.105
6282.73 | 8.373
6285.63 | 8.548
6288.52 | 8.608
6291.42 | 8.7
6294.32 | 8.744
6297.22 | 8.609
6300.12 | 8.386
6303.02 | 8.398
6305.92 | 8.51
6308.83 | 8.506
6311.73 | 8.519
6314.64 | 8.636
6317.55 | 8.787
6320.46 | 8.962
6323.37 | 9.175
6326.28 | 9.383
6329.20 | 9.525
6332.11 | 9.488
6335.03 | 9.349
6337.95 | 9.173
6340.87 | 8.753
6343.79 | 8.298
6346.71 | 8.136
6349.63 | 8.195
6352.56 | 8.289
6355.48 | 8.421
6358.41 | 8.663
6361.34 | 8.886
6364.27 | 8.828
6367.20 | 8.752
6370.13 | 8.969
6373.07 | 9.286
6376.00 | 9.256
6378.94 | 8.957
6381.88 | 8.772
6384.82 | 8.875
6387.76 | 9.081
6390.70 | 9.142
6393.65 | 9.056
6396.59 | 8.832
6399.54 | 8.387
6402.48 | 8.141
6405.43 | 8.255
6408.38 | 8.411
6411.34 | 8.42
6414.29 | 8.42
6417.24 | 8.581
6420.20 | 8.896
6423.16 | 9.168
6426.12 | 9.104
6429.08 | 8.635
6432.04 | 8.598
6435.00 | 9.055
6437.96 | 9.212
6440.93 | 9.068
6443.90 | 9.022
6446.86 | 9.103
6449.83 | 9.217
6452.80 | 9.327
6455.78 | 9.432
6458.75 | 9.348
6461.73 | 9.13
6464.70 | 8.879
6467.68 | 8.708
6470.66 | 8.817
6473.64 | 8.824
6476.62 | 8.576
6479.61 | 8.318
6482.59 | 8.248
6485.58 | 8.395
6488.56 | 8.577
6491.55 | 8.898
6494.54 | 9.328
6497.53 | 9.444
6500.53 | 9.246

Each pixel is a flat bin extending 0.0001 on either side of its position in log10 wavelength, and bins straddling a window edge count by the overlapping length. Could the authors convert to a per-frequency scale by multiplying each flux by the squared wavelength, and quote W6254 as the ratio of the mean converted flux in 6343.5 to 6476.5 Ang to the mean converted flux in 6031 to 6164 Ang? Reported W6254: 1.1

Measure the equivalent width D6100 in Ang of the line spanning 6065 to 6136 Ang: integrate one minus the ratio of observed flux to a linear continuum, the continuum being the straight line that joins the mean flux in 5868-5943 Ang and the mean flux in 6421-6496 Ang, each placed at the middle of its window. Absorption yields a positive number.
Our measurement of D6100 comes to -2.8 Ang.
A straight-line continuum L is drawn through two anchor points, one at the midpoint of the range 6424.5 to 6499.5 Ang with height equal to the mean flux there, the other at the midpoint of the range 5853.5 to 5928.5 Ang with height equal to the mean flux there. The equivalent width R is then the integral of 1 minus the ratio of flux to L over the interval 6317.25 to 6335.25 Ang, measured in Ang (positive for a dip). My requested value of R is -1.05 Ang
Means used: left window 8.15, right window 8.93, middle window 9.26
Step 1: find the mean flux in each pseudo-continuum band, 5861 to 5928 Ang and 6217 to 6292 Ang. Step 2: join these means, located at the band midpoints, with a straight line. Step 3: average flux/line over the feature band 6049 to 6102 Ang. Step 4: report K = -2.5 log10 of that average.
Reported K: -0.028 mag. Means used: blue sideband 8.14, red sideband 8.7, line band 8.64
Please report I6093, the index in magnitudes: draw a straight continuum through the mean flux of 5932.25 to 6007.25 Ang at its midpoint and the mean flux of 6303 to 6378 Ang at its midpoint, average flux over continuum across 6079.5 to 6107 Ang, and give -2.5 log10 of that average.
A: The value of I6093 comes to -0.05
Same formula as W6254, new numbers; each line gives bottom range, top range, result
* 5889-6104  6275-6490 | 1.16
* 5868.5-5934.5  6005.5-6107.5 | 1.12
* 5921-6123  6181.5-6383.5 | 1.11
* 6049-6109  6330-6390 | 1.12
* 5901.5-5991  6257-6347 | 1.17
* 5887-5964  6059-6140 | 1.10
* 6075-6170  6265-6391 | 1.06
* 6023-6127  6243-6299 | 1.05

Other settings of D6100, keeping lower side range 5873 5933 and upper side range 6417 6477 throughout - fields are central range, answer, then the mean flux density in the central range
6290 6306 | 0.42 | 8.56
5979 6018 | -0.85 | 8.56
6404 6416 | 0.76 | 8.38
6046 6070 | 1.07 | 8.08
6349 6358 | 0.52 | 8.35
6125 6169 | -0.24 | 8.63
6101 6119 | -0.74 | 8.88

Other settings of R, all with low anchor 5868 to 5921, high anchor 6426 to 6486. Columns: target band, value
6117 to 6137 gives -0.2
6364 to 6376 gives -0.3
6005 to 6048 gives -2.3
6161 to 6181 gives -0.5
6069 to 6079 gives -0.4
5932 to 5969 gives -2.5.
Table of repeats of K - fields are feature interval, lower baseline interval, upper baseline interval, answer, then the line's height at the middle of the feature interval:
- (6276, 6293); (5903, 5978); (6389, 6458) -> 0.04 mag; 8.73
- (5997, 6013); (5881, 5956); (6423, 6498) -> -0.07 mag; 8.43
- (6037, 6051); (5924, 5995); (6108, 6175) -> -0.03 mag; 8.56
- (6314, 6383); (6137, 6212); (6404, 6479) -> -0.01 mag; 8.83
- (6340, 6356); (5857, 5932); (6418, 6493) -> 0.05 mag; 8.76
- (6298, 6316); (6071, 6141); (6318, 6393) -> 0.05 mag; 8.9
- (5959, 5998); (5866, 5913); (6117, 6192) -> -0.01 mag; 8.31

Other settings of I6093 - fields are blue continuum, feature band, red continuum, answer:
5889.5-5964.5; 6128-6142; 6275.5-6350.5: -0.04 mag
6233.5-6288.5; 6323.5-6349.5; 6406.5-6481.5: -0.03 mag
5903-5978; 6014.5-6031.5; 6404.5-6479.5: -0.01 mag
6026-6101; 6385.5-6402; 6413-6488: 0.00 mag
